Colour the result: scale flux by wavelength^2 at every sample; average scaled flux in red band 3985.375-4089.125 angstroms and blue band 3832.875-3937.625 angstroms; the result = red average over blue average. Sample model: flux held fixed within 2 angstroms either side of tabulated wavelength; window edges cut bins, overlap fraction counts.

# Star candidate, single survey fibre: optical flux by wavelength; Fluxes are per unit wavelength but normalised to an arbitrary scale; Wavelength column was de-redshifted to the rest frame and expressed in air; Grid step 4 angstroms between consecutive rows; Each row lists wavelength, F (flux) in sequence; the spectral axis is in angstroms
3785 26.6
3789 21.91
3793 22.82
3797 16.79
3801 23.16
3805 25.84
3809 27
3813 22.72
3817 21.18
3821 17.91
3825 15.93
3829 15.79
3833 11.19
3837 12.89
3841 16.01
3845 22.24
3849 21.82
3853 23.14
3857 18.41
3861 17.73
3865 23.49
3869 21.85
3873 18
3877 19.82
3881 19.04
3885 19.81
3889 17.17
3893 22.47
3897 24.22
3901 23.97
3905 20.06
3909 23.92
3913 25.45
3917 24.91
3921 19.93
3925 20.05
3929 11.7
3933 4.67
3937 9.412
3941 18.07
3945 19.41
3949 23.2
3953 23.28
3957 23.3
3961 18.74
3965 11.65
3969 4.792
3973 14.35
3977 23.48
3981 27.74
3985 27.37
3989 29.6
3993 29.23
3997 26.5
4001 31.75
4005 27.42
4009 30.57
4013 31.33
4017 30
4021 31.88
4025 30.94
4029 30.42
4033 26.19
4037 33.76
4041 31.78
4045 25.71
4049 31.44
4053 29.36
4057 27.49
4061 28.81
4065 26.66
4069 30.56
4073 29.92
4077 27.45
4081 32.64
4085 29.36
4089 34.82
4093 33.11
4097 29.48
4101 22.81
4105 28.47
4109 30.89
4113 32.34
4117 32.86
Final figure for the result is 1.7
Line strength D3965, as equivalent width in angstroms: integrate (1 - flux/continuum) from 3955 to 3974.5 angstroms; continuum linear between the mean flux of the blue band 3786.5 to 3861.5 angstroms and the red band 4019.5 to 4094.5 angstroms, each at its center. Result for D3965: 8.54 angstroms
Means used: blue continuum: 19.8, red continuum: 30.1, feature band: 14.6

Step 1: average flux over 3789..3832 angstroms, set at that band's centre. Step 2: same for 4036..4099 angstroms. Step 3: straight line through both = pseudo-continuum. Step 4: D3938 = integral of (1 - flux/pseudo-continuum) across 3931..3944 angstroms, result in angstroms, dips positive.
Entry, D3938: 7.2 angstroms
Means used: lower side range 20.7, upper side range 30.1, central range 11.4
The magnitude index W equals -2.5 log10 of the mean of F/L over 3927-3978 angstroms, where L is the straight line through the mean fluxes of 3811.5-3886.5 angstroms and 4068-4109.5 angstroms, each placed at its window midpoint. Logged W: 0.45 mag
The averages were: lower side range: 18.9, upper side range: 29.9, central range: 15.7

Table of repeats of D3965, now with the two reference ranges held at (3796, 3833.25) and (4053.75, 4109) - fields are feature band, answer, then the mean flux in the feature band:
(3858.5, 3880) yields 2.0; 20.1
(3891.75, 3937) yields 7.6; 19.6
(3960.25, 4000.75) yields 6.5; 21.9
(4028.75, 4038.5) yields -0.7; 29.9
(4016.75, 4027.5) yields -1.5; 31.1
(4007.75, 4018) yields -1.4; 30.7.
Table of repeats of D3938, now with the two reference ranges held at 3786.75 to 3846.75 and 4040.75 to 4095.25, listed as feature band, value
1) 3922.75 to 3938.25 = 8.00 angstroms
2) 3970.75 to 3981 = 2.29 angstroms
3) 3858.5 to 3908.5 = 3.61 angstroms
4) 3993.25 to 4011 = -1.24 angstroms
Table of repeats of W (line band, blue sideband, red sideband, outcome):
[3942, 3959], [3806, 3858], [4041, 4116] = 0.10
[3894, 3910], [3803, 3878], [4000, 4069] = -0.01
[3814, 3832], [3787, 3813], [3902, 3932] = 0.26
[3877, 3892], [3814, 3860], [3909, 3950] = -0.07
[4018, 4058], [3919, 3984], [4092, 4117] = -0.23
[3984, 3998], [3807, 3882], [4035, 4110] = -0.10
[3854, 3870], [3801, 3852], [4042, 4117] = 0.02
